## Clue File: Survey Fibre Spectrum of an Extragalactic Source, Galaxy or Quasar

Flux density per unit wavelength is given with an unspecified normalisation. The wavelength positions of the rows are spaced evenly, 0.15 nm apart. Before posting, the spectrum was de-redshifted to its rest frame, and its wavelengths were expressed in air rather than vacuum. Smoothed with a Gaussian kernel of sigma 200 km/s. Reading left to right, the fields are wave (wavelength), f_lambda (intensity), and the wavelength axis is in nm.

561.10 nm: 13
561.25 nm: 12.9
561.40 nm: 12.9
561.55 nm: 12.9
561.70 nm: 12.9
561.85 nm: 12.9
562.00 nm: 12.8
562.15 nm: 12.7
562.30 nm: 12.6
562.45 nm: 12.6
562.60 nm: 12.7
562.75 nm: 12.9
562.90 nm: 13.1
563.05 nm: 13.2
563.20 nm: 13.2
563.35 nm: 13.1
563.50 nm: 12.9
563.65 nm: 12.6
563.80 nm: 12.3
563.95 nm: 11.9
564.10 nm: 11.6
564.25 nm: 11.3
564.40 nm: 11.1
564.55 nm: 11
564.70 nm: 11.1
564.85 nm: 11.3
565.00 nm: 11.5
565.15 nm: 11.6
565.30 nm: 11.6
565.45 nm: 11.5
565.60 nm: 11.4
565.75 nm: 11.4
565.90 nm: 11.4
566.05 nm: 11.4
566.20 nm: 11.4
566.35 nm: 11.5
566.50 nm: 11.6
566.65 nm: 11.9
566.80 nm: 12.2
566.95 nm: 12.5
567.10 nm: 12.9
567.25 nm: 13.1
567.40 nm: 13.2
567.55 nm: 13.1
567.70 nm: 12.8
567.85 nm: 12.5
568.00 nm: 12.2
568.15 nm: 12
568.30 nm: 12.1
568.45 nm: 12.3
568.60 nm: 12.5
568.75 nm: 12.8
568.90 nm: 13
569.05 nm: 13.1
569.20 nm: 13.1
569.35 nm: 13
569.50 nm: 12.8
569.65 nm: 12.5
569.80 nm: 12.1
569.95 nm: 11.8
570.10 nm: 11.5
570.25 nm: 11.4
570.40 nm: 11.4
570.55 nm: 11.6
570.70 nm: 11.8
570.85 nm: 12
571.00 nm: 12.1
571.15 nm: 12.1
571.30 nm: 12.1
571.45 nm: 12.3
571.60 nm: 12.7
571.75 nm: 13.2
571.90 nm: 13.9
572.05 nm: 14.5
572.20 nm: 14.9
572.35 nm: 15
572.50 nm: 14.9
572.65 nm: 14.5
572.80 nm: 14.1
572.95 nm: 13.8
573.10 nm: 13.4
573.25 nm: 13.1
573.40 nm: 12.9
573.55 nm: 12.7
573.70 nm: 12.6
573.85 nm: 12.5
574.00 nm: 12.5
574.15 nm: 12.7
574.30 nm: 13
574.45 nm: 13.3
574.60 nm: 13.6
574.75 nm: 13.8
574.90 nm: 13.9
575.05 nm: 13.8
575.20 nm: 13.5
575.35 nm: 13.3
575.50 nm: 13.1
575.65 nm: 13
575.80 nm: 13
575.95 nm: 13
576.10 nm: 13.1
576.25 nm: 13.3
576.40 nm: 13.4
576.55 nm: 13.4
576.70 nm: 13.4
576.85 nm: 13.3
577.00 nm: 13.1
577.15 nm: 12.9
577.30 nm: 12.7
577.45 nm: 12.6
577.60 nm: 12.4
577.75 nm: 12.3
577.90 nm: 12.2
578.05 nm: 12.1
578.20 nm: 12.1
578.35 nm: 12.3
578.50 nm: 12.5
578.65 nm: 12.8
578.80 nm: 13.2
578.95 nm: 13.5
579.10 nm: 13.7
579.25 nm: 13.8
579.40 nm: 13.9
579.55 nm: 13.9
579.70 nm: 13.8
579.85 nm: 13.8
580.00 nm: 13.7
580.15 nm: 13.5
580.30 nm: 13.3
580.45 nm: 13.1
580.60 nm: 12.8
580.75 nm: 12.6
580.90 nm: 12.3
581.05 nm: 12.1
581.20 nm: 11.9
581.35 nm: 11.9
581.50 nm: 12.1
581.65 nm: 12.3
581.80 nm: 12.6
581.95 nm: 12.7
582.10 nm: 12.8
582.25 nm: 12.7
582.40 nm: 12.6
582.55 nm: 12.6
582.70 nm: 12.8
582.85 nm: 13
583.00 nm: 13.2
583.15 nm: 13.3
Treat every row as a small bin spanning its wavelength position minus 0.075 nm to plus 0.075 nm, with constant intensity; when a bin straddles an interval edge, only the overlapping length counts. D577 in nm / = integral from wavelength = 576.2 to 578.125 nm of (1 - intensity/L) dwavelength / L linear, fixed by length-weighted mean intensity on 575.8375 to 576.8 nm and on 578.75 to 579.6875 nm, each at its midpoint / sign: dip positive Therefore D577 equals 0.08 nm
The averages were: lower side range 13.3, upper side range 13.7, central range 12.8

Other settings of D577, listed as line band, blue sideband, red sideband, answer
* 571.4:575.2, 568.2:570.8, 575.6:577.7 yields -0.25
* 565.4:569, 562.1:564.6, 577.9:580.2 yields 0.11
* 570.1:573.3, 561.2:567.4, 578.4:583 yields -0.13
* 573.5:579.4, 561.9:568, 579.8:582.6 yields -0.23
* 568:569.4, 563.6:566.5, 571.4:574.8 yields -0.02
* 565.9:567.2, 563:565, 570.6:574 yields 0.05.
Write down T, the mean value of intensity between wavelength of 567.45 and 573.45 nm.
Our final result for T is 12.8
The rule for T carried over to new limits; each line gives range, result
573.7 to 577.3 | 13.2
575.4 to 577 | 13.2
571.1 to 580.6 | 13.2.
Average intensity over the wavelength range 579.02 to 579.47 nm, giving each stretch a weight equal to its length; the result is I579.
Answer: 13.8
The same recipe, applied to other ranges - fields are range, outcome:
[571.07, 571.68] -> 12.3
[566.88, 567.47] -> 12.9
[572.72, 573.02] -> 14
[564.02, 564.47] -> 11.3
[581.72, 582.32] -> 12.7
